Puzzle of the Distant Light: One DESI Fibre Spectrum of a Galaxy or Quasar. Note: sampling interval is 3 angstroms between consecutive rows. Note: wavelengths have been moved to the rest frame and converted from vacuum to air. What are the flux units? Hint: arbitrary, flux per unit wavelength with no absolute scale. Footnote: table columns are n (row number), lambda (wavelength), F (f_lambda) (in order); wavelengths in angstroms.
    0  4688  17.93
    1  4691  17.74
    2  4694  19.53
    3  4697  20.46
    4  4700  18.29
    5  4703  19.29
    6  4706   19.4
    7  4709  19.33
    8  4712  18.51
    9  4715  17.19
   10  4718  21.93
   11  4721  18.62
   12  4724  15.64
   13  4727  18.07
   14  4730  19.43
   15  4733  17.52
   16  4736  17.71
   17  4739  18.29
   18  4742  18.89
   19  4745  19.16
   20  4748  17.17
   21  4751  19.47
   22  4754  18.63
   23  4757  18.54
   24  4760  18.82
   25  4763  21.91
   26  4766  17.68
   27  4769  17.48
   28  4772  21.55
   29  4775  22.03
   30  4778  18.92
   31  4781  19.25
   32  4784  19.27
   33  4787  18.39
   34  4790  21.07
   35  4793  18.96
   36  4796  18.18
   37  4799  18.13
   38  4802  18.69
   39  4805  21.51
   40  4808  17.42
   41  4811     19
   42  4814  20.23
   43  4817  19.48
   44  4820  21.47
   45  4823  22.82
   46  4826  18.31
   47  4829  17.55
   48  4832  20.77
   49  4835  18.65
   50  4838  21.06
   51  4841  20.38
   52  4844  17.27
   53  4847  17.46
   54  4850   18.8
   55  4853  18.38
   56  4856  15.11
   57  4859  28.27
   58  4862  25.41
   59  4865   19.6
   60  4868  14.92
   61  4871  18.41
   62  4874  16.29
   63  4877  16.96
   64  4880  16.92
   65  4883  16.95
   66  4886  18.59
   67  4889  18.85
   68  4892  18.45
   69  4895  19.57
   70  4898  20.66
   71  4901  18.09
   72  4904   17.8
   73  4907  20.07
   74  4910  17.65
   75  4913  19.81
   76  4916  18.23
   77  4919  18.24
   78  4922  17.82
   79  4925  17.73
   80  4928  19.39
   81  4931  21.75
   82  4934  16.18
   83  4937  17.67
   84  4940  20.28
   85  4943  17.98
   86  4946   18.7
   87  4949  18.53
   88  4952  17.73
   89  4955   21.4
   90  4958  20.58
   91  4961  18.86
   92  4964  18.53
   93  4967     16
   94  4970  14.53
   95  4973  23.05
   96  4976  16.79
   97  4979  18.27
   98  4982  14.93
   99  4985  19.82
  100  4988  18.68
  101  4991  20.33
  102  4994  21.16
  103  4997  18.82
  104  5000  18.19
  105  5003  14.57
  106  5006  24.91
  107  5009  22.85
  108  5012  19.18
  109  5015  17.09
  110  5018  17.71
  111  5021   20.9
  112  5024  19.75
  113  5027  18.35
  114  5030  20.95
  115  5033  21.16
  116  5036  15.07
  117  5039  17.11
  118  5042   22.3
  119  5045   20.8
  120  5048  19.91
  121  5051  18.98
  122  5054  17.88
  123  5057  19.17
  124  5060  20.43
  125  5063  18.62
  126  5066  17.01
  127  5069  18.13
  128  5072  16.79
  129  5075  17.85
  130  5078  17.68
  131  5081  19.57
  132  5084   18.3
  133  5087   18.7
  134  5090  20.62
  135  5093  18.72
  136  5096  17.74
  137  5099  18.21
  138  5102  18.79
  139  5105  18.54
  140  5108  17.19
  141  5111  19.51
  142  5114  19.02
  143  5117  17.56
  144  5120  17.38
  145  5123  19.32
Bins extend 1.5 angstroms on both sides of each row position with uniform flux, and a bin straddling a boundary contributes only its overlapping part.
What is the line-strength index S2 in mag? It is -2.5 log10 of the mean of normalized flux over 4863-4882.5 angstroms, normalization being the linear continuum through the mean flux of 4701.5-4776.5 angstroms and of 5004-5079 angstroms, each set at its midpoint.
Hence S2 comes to 0.10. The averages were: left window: 18.9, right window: 19.2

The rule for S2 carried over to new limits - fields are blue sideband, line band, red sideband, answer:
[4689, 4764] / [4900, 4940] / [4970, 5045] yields 0.03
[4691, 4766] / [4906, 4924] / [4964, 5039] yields 0.01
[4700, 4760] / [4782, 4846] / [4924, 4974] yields -0.05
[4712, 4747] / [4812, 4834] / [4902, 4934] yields -0.08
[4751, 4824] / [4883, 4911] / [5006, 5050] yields 0.05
